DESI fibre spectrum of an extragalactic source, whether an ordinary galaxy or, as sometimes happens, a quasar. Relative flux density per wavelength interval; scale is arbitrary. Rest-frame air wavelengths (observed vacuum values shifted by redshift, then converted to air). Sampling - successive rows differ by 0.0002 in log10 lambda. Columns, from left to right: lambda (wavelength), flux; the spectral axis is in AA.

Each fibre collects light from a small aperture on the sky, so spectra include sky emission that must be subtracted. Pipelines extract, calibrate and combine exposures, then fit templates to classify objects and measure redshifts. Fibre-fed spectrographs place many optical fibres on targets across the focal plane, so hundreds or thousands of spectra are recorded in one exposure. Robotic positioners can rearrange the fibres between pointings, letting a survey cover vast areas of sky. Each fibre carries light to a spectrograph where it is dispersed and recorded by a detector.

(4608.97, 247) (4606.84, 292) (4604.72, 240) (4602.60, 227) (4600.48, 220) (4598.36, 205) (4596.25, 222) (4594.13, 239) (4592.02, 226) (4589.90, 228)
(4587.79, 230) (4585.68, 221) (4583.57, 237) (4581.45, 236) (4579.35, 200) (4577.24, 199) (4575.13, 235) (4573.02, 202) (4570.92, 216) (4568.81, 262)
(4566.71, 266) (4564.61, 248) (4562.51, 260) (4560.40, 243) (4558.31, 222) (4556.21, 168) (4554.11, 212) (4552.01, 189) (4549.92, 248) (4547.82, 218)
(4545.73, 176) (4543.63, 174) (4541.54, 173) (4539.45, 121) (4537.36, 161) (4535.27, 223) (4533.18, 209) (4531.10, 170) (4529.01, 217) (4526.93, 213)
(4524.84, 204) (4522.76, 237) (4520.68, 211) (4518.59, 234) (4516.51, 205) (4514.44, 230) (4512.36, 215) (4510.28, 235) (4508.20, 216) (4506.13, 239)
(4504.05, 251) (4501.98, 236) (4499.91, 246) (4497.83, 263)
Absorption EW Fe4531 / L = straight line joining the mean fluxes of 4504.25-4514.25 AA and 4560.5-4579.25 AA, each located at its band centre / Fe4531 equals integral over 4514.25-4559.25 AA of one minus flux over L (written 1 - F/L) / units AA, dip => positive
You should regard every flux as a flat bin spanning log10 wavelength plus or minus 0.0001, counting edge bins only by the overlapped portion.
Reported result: 6.0 AA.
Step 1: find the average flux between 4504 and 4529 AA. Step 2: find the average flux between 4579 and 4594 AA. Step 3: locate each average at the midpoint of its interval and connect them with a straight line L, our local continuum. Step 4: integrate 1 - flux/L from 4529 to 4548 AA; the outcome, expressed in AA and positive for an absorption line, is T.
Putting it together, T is 3.7 AA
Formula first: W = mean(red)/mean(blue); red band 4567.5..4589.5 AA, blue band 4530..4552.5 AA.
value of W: 1.2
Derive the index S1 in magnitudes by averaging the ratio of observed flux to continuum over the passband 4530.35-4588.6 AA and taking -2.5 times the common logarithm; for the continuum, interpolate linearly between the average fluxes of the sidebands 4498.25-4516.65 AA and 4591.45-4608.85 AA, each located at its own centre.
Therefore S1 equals 0.109 mag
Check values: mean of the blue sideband 233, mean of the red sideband 235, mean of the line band 212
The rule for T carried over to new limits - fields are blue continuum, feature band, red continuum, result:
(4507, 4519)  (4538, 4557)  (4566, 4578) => 3.38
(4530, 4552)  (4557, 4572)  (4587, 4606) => -2.91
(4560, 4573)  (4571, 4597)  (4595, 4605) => 1.14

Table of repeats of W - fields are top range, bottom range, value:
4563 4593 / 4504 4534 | 1.05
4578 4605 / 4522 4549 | 1.17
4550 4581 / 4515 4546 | 1.14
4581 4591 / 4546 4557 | 1.12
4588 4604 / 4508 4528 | 1.02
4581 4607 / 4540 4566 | 1.10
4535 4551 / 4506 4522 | 0.83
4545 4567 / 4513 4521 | 1.01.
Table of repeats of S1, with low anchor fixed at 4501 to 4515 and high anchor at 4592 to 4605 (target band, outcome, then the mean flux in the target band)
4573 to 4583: 0.048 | 217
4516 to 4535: 0.092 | 212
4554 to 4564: 0.023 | 223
